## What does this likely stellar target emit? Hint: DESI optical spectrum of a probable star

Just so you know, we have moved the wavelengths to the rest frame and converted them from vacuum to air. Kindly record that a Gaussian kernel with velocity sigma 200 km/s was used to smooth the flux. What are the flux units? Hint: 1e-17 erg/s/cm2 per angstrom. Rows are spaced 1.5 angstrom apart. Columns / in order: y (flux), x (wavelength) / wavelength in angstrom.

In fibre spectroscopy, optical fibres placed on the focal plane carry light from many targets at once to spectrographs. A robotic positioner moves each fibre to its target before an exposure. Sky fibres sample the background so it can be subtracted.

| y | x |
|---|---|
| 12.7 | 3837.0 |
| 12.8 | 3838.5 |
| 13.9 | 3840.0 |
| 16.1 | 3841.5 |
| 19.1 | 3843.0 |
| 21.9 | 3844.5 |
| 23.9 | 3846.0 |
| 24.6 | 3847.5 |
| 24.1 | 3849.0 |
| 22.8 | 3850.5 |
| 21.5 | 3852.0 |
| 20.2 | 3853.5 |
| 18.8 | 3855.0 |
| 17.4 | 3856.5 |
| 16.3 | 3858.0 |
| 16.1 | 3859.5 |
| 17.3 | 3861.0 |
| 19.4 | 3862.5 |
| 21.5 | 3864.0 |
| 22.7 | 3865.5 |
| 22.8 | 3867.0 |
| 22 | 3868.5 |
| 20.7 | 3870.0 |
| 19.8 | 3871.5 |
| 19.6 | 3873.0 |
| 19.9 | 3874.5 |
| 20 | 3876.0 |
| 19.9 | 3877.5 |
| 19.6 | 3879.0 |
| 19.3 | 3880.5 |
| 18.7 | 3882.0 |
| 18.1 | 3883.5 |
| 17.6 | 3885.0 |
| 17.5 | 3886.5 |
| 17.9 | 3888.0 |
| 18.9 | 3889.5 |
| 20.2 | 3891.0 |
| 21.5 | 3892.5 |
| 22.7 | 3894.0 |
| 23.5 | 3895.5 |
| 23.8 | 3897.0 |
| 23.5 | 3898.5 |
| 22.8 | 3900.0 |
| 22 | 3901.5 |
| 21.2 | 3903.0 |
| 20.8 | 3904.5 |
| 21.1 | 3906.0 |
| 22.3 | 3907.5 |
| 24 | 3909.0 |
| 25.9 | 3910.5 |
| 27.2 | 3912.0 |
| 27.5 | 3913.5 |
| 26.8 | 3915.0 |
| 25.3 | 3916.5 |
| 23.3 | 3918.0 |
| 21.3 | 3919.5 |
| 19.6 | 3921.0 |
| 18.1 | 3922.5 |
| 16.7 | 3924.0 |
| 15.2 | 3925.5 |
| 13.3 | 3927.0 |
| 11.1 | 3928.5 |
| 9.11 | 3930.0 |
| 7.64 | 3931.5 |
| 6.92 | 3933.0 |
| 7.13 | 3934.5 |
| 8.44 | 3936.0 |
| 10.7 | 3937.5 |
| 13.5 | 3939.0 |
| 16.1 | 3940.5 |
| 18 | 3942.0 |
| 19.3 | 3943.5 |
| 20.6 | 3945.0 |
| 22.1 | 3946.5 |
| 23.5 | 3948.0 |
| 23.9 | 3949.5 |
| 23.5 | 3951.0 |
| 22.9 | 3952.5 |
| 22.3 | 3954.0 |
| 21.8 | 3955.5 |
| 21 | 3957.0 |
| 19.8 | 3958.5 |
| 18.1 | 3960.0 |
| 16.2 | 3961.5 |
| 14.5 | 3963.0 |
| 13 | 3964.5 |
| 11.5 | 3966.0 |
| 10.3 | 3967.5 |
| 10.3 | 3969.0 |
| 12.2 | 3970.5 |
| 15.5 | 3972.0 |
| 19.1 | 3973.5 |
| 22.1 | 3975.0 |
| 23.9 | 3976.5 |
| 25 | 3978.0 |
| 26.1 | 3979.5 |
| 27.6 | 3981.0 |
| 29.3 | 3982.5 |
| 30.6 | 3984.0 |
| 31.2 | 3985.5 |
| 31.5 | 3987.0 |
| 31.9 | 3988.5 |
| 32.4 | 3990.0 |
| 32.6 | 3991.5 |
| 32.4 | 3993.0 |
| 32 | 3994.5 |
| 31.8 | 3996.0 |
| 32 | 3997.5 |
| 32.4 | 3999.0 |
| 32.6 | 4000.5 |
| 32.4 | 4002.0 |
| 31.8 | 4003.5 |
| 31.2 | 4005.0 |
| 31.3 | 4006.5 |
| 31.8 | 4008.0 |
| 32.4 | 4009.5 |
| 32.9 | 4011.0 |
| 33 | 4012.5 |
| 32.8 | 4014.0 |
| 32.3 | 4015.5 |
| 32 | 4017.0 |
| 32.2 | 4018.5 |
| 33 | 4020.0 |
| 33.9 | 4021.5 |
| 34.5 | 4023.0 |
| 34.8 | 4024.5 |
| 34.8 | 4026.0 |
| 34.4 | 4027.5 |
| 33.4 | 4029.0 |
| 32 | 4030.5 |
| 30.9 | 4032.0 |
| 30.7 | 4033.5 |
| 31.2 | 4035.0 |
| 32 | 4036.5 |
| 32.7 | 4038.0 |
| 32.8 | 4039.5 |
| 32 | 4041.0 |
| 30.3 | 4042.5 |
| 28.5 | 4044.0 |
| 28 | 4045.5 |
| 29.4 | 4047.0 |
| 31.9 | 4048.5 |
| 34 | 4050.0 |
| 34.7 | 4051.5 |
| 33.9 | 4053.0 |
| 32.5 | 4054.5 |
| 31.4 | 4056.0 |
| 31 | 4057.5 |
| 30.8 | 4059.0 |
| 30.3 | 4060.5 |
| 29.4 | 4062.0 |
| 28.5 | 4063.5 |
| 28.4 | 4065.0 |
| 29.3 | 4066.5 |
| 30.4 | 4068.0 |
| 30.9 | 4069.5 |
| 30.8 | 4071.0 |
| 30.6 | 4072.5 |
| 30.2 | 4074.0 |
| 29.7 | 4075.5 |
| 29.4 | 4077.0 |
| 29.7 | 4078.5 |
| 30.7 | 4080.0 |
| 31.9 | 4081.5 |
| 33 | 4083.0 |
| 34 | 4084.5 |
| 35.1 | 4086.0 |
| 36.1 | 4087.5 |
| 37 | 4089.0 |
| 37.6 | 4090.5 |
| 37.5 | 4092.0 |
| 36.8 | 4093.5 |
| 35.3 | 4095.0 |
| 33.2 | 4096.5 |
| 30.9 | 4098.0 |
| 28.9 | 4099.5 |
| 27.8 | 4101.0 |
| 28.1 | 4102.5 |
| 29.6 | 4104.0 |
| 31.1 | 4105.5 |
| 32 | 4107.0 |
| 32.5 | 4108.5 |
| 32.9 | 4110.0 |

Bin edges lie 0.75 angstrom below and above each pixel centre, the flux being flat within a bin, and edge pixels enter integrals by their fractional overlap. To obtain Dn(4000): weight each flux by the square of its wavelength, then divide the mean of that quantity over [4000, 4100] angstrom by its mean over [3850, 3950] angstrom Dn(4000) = 1.80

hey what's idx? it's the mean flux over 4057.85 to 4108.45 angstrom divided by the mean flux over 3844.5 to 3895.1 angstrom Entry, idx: 1.57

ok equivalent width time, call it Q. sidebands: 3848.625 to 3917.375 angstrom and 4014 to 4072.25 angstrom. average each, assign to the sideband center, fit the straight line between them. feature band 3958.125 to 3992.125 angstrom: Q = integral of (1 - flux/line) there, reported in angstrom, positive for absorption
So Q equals 6.8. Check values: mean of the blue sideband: 21.1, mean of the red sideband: 31.7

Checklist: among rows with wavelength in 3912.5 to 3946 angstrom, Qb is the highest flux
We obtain 27.5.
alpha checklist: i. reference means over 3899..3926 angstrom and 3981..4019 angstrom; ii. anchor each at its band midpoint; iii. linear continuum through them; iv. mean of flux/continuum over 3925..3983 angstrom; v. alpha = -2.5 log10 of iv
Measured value 0.493 mag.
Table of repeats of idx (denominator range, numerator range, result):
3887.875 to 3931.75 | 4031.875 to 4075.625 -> 1.50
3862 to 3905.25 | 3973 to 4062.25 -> 1.51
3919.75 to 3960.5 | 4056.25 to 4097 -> 1.92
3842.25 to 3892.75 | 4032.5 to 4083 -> 1.54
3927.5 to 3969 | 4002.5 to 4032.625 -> 2.06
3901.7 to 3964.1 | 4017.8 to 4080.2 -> 1.68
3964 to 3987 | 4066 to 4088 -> 1.50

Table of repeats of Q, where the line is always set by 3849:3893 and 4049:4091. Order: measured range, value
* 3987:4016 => -4.81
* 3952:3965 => 3.16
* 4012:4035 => -3.15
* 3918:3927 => 1.81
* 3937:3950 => 2.93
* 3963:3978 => 5.83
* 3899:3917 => -1.60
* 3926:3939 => 7.64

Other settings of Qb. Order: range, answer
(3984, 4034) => 34.8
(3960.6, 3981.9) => 27.6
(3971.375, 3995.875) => 32.6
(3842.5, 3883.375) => 24.6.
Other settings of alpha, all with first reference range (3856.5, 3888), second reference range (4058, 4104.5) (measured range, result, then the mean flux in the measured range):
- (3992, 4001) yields -0.20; 32.2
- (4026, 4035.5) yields -0.13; 32.3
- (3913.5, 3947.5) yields 0.36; 16.2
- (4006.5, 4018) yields -0.17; 32.4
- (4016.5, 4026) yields -0.19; 33.5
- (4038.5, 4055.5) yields -0.07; 31.6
